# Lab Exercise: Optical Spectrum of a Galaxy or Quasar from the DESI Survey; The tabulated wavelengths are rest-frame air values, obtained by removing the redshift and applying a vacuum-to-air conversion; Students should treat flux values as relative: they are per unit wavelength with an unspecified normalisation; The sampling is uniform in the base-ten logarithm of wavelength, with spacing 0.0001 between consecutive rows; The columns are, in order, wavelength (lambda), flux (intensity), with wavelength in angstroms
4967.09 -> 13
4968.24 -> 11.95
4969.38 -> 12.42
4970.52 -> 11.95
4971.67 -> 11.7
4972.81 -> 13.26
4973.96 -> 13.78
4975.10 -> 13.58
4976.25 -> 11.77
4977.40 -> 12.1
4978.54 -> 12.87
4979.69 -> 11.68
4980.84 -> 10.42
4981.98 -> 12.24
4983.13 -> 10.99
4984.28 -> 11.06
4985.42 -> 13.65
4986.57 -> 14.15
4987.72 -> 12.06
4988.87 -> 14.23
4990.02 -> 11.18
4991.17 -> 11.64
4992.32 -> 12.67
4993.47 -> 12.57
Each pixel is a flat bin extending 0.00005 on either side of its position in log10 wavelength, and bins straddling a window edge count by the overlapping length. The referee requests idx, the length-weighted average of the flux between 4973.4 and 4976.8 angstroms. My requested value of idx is 13.1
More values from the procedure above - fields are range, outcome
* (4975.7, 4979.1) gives 12.3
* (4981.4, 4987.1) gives 12.4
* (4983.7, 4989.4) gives 13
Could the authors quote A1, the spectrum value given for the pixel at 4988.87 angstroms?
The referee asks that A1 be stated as 14.23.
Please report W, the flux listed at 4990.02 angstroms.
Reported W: 11.18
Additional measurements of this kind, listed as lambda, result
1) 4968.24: 11.95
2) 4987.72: 12.06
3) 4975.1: 13.58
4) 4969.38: 12.42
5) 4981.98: 12.24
